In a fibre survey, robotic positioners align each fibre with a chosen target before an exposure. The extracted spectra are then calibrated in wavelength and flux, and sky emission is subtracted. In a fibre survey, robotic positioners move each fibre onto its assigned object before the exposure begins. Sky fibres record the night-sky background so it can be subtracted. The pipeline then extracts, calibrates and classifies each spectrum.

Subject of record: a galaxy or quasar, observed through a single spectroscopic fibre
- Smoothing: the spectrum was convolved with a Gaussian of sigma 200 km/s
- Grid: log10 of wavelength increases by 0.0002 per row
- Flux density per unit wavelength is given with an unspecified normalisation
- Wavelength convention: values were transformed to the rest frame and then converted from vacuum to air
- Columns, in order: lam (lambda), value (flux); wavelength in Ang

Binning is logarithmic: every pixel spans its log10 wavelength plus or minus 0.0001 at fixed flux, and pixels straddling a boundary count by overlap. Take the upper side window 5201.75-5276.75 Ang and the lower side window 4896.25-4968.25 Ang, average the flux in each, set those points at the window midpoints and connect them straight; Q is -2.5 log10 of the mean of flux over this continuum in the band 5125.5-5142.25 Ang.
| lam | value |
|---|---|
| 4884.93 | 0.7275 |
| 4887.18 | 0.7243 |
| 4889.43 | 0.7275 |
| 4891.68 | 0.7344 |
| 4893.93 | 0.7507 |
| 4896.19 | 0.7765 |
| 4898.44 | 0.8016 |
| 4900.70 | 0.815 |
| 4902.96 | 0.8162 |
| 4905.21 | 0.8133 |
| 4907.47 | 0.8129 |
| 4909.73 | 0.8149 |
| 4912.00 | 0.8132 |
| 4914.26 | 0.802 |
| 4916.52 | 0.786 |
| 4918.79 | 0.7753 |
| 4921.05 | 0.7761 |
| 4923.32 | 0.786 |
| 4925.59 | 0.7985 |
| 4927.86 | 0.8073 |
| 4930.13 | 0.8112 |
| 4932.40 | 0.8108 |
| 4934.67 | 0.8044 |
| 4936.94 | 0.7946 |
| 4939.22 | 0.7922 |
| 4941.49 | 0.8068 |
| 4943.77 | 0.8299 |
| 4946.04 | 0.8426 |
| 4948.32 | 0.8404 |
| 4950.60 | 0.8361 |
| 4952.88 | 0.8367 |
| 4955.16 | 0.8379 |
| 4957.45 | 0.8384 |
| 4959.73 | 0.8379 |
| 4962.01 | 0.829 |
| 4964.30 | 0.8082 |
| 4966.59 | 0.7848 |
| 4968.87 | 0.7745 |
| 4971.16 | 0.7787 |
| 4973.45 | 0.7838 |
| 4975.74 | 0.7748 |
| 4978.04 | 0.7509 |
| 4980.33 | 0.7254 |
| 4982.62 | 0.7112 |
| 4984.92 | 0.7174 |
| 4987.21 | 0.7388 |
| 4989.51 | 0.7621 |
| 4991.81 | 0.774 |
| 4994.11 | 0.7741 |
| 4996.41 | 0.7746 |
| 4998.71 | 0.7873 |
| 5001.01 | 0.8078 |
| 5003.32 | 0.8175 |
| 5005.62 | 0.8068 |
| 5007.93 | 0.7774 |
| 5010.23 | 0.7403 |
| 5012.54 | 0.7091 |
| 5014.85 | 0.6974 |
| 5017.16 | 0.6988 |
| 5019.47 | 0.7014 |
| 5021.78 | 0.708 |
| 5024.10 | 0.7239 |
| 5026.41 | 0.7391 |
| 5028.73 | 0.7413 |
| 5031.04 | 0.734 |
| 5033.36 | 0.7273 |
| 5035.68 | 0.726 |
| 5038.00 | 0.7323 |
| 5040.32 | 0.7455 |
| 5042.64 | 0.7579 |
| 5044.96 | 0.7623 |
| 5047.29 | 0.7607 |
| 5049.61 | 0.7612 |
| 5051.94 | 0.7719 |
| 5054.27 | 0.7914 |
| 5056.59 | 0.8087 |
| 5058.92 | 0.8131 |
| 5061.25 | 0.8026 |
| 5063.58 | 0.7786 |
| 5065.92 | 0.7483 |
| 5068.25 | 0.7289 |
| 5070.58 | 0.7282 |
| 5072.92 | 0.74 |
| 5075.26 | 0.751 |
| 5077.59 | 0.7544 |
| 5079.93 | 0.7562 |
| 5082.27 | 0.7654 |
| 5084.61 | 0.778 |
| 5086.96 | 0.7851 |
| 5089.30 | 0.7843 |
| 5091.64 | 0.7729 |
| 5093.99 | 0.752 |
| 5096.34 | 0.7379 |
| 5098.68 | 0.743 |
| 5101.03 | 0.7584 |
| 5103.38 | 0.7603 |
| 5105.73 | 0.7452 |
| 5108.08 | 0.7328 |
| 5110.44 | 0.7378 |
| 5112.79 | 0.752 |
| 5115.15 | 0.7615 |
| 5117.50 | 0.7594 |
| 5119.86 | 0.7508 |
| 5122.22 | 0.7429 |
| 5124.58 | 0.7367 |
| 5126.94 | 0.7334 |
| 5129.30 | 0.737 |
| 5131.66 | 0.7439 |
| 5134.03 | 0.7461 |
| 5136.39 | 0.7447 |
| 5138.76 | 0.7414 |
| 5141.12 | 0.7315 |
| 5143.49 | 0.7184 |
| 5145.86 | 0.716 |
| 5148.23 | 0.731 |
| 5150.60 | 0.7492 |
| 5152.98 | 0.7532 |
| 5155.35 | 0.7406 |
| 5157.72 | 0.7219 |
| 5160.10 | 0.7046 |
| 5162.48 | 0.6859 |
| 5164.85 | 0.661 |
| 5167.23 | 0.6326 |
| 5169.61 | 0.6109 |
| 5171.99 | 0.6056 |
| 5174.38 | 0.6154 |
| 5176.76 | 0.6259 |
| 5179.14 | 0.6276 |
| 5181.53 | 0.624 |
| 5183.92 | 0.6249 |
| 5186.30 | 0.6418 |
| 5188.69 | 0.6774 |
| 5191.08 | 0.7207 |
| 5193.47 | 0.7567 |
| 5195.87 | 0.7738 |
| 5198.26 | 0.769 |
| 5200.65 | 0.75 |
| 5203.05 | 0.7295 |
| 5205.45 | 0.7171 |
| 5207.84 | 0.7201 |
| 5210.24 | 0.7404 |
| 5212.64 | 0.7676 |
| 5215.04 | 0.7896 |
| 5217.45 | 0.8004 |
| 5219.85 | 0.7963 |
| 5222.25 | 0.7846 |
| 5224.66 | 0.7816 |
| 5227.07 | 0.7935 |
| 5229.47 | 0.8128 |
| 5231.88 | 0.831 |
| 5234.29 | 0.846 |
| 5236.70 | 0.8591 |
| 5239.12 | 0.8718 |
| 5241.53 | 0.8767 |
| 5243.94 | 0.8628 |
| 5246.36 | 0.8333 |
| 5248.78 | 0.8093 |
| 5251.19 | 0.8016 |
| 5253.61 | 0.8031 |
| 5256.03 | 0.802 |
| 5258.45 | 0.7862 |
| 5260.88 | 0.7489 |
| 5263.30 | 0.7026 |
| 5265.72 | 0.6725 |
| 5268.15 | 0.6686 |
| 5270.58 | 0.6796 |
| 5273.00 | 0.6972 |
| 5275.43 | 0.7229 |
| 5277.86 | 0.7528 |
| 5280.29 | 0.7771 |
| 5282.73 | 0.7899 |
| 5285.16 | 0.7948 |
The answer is 0.07 mag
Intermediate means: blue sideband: 0.811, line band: 0.74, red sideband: 0.778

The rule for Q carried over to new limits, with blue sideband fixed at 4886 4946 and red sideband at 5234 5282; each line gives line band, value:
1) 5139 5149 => 0.08 mag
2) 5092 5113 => 0.05 mag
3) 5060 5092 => 0.03 mag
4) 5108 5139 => 0.05 mag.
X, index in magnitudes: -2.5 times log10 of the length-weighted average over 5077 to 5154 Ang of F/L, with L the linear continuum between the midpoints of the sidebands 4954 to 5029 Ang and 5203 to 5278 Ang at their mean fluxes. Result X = 0.032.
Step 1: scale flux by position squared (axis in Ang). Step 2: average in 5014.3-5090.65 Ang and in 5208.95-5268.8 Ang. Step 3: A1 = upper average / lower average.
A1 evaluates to 1.1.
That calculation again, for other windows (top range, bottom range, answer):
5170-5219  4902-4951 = 0.97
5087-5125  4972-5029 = 1.05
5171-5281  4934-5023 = 1.06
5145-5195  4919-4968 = 0.91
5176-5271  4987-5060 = 1.09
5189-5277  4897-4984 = 1.08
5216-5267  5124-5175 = 1.18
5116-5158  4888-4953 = 1.01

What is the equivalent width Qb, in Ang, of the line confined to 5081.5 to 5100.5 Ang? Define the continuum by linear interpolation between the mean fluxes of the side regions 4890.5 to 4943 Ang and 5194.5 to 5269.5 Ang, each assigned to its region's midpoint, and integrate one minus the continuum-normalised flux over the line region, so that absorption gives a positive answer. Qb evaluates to 0.59 Ang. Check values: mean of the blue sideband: 0.796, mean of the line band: 0.765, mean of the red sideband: 0.784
